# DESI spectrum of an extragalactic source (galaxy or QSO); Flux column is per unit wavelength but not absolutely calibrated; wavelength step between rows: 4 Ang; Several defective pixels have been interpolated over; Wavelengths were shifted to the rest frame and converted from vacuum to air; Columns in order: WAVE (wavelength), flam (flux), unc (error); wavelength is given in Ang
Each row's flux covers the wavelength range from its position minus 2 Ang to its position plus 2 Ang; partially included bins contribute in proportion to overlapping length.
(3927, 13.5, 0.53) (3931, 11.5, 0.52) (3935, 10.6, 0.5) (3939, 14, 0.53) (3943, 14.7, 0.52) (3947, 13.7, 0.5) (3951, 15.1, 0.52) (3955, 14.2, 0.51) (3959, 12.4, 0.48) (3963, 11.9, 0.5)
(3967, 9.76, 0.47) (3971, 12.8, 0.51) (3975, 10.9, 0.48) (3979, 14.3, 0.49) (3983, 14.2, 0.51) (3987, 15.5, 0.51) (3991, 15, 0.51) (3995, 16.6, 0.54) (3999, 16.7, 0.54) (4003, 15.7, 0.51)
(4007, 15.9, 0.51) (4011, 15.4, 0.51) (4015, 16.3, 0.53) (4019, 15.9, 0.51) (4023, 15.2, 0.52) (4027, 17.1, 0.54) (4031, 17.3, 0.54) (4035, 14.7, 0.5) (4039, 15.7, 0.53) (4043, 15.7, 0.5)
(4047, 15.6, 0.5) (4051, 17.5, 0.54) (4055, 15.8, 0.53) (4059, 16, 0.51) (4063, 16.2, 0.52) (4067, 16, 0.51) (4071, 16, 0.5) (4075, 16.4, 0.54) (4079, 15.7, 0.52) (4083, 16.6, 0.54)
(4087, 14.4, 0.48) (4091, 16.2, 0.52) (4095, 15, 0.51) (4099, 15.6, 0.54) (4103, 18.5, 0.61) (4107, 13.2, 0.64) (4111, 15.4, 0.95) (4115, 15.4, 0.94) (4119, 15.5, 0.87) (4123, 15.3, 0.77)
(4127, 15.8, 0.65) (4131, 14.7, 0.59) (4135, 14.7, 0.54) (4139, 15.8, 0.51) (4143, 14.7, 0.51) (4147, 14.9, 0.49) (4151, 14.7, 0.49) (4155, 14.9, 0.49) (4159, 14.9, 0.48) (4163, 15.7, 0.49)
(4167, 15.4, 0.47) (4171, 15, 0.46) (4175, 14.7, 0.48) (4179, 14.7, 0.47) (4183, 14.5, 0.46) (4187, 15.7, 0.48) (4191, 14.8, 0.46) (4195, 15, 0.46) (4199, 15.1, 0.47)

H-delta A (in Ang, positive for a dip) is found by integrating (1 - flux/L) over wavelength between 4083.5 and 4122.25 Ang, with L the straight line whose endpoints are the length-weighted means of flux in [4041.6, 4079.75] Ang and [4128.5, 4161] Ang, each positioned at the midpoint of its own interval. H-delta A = 0.02 Ang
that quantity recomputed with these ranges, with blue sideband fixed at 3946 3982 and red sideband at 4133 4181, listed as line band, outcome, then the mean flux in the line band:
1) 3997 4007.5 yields -2.29 Ang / 16.1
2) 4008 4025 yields -2.94 Ang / 15.7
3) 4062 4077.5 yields -2.35 Ang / 16.1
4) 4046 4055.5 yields -1.83 Ang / 16.5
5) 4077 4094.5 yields -1.81 Ang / 15.7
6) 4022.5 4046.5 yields -4.18 Ang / 16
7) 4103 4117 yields -0.72 Ang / 15.2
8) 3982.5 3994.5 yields -1.94 Ang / 15.2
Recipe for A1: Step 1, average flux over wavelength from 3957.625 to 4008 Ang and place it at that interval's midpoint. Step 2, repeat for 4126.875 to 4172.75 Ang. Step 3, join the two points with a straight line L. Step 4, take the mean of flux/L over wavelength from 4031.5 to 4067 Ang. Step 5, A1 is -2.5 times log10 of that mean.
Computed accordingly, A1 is -0.11 mag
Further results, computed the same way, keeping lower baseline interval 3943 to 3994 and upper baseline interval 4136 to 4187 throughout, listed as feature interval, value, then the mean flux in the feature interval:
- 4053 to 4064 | -0.131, 16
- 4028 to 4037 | -0.157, 16.1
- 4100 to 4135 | -0.057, 15.4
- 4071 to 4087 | -0.117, 16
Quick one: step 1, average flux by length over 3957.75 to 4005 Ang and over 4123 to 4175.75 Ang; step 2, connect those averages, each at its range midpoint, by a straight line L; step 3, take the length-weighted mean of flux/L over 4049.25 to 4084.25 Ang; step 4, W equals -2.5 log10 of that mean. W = -0.12 mag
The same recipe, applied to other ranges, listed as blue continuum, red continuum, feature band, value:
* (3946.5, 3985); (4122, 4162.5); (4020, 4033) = -0.21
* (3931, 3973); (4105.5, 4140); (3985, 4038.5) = -0.17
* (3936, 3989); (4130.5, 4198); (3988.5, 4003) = -0.18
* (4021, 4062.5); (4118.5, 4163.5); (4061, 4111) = -0.01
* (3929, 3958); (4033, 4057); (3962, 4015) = 0.01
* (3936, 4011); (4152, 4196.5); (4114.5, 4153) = -0.02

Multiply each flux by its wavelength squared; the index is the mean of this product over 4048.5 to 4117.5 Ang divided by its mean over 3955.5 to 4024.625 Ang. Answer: 1.15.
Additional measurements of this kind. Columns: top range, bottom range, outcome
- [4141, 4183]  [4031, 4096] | 0.99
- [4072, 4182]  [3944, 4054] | 1.10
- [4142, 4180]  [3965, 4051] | 1.07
